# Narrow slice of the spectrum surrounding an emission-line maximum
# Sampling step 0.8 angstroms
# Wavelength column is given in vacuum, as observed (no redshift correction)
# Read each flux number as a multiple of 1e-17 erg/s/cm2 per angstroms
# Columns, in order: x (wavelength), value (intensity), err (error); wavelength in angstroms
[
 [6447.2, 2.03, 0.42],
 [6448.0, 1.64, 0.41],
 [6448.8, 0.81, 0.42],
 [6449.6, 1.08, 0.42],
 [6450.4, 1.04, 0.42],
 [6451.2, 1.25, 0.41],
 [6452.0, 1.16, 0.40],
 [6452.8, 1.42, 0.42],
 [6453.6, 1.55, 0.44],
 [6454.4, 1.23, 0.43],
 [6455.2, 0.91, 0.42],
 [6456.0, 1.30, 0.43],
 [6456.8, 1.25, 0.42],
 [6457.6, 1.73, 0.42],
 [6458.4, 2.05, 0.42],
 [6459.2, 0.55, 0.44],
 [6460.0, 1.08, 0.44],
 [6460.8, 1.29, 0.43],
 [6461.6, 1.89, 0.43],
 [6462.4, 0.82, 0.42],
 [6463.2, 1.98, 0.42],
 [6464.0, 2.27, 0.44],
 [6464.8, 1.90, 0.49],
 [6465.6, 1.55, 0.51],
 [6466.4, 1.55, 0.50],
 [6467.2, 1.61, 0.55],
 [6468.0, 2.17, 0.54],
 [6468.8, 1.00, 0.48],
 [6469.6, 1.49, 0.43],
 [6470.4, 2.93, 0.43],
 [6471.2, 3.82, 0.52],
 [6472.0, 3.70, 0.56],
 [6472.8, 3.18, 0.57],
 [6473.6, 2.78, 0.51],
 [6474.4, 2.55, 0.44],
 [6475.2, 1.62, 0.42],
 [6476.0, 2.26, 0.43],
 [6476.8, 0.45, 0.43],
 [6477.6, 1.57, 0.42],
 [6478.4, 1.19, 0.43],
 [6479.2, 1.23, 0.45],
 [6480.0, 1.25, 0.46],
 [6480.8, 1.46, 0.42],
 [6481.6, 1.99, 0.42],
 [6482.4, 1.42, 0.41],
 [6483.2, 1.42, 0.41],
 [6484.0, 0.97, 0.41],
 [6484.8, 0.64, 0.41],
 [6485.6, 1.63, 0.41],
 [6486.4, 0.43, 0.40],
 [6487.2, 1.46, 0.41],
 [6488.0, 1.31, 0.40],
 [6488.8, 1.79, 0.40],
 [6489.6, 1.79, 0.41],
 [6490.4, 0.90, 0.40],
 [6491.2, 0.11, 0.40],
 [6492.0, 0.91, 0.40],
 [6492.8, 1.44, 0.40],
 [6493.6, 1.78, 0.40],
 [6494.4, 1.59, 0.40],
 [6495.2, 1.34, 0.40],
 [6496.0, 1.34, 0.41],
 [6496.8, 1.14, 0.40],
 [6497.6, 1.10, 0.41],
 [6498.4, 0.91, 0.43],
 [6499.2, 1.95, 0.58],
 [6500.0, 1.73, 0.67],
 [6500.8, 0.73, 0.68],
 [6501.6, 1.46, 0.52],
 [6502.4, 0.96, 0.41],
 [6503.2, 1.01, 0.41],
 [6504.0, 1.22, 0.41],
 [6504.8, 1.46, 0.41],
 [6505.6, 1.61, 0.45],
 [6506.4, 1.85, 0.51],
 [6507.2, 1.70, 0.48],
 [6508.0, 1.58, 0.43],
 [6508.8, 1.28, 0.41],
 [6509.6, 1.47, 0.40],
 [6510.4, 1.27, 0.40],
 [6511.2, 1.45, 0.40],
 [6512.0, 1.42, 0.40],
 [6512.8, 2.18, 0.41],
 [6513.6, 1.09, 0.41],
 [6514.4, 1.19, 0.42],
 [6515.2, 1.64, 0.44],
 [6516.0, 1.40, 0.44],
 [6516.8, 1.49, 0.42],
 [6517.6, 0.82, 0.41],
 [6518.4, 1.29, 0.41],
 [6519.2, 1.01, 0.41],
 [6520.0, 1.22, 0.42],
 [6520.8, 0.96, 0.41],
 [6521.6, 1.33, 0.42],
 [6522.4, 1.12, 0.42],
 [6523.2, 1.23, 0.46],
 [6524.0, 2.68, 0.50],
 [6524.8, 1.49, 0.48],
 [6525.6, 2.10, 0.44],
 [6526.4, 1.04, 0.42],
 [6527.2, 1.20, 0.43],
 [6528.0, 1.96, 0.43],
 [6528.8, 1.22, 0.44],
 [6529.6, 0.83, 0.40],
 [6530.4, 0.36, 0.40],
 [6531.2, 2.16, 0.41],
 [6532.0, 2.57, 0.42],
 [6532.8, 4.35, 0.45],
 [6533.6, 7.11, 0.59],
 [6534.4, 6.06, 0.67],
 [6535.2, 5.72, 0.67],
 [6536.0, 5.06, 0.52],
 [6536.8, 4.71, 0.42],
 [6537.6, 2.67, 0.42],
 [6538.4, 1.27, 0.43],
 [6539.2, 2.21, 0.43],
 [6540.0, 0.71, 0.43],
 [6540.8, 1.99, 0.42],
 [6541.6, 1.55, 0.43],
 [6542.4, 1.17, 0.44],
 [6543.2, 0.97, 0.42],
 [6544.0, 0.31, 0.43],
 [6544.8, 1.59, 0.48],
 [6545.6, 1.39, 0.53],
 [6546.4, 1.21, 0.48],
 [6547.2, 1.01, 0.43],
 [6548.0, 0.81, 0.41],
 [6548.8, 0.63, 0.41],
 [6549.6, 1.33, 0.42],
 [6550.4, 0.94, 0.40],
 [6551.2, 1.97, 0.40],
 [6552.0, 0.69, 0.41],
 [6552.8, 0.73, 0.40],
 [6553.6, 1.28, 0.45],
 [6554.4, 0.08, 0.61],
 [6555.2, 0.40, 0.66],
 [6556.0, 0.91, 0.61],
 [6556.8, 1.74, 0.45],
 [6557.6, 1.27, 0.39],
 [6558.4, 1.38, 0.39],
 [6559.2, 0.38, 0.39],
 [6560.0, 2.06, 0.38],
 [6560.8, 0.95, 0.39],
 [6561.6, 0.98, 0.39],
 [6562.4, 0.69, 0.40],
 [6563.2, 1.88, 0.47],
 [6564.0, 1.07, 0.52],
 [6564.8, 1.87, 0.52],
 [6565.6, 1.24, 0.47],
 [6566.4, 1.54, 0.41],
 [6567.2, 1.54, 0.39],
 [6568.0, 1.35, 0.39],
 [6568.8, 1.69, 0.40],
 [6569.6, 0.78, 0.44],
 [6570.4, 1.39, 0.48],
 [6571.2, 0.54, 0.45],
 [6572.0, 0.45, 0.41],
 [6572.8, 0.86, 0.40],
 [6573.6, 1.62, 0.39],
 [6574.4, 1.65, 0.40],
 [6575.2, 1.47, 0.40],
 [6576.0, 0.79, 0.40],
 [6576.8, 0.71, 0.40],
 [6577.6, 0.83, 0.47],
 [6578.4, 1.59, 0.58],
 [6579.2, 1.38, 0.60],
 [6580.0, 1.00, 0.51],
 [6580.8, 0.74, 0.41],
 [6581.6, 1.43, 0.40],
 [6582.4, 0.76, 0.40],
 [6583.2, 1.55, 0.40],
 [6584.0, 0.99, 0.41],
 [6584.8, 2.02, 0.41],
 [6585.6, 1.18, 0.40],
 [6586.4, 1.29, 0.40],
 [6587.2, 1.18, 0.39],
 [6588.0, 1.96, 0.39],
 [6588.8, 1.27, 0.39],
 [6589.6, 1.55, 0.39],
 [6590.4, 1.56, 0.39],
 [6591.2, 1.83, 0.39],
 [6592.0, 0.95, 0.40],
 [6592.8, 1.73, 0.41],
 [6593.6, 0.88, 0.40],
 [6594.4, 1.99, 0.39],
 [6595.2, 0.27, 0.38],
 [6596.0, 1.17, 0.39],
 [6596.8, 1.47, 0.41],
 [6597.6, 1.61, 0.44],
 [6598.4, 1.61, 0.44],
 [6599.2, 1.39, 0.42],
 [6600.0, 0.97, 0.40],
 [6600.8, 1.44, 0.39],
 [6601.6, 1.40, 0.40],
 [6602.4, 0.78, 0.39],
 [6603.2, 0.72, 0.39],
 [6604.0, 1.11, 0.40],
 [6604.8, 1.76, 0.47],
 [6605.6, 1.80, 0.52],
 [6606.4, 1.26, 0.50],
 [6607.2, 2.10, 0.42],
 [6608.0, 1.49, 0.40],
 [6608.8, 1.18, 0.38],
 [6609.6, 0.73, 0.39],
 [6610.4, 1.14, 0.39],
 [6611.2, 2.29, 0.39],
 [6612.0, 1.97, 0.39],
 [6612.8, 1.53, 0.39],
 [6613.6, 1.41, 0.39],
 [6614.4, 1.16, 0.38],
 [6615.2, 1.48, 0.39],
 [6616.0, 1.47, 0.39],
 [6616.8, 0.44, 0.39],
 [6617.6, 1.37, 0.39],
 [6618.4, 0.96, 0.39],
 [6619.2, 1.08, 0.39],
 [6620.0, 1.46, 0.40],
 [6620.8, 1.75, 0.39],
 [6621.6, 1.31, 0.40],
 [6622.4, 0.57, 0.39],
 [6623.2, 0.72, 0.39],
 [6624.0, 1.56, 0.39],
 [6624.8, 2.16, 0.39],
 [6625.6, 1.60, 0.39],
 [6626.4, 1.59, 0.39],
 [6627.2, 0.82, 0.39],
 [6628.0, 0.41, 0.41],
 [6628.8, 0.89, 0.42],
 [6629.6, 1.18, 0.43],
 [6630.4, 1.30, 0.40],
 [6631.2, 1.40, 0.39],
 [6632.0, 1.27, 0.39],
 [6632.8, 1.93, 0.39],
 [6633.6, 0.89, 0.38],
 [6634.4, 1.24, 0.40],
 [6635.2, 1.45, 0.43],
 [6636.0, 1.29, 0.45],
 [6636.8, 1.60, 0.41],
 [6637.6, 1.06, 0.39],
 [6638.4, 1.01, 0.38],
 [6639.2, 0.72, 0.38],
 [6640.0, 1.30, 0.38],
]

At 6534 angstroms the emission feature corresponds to [O III]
